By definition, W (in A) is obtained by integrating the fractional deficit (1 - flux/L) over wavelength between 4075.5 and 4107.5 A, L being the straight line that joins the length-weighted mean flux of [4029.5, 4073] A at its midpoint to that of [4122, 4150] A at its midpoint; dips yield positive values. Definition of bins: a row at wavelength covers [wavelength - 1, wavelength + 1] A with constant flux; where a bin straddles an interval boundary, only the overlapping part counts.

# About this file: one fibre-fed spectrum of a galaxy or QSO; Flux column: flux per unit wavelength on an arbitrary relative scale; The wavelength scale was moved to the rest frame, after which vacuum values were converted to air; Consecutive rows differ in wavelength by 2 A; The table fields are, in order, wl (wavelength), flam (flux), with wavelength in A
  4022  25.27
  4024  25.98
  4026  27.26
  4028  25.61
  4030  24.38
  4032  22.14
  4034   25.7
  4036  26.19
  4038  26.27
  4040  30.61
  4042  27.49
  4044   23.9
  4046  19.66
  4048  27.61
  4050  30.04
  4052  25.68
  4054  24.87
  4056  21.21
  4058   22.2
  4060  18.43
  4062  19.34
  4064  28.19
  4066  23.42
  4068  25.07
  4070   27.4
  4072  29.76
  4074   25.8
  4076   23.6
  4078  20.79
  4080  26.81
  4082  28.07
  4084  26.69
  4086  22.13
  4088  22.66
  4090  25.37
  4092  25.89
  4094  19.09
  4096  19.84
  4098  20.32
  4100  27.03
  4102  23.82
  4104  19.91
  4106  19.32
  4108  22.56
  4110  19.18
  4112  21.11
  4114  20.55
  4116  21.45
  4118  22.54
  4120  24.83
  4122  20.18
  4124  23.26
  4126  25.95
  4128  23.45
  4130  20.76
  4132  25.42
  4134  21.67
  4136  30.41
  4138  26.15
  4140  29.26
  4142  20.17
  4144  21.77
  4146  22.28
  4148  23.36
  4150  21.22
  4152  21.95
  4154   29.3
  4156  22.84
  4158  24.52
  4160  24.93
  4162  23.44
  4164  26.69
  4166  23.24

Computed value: 1.68 A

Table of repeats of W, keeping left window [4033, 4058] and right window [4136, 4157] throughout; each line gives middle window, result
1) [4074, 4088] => 0.27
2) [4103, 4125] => 2.92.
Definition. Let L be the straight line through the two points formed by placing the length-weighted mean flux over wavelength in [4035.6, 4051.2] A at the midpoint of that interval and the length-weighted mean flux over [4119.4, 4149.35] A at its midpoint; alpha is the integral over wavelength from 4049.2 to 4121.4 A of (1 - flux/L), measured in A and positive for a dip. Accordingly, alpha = 5.3 A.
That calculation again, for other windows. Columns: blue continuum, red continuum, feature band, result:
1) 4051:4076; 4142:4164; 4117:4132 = 0.4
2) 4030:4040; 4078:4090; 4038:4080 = 0.7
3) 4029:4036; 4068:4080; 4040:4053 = -0.7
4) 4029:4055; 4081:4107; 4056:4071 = 0.8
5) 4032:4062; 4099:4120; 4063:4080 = -1.4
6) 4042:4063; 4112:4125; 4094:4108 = 0.5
